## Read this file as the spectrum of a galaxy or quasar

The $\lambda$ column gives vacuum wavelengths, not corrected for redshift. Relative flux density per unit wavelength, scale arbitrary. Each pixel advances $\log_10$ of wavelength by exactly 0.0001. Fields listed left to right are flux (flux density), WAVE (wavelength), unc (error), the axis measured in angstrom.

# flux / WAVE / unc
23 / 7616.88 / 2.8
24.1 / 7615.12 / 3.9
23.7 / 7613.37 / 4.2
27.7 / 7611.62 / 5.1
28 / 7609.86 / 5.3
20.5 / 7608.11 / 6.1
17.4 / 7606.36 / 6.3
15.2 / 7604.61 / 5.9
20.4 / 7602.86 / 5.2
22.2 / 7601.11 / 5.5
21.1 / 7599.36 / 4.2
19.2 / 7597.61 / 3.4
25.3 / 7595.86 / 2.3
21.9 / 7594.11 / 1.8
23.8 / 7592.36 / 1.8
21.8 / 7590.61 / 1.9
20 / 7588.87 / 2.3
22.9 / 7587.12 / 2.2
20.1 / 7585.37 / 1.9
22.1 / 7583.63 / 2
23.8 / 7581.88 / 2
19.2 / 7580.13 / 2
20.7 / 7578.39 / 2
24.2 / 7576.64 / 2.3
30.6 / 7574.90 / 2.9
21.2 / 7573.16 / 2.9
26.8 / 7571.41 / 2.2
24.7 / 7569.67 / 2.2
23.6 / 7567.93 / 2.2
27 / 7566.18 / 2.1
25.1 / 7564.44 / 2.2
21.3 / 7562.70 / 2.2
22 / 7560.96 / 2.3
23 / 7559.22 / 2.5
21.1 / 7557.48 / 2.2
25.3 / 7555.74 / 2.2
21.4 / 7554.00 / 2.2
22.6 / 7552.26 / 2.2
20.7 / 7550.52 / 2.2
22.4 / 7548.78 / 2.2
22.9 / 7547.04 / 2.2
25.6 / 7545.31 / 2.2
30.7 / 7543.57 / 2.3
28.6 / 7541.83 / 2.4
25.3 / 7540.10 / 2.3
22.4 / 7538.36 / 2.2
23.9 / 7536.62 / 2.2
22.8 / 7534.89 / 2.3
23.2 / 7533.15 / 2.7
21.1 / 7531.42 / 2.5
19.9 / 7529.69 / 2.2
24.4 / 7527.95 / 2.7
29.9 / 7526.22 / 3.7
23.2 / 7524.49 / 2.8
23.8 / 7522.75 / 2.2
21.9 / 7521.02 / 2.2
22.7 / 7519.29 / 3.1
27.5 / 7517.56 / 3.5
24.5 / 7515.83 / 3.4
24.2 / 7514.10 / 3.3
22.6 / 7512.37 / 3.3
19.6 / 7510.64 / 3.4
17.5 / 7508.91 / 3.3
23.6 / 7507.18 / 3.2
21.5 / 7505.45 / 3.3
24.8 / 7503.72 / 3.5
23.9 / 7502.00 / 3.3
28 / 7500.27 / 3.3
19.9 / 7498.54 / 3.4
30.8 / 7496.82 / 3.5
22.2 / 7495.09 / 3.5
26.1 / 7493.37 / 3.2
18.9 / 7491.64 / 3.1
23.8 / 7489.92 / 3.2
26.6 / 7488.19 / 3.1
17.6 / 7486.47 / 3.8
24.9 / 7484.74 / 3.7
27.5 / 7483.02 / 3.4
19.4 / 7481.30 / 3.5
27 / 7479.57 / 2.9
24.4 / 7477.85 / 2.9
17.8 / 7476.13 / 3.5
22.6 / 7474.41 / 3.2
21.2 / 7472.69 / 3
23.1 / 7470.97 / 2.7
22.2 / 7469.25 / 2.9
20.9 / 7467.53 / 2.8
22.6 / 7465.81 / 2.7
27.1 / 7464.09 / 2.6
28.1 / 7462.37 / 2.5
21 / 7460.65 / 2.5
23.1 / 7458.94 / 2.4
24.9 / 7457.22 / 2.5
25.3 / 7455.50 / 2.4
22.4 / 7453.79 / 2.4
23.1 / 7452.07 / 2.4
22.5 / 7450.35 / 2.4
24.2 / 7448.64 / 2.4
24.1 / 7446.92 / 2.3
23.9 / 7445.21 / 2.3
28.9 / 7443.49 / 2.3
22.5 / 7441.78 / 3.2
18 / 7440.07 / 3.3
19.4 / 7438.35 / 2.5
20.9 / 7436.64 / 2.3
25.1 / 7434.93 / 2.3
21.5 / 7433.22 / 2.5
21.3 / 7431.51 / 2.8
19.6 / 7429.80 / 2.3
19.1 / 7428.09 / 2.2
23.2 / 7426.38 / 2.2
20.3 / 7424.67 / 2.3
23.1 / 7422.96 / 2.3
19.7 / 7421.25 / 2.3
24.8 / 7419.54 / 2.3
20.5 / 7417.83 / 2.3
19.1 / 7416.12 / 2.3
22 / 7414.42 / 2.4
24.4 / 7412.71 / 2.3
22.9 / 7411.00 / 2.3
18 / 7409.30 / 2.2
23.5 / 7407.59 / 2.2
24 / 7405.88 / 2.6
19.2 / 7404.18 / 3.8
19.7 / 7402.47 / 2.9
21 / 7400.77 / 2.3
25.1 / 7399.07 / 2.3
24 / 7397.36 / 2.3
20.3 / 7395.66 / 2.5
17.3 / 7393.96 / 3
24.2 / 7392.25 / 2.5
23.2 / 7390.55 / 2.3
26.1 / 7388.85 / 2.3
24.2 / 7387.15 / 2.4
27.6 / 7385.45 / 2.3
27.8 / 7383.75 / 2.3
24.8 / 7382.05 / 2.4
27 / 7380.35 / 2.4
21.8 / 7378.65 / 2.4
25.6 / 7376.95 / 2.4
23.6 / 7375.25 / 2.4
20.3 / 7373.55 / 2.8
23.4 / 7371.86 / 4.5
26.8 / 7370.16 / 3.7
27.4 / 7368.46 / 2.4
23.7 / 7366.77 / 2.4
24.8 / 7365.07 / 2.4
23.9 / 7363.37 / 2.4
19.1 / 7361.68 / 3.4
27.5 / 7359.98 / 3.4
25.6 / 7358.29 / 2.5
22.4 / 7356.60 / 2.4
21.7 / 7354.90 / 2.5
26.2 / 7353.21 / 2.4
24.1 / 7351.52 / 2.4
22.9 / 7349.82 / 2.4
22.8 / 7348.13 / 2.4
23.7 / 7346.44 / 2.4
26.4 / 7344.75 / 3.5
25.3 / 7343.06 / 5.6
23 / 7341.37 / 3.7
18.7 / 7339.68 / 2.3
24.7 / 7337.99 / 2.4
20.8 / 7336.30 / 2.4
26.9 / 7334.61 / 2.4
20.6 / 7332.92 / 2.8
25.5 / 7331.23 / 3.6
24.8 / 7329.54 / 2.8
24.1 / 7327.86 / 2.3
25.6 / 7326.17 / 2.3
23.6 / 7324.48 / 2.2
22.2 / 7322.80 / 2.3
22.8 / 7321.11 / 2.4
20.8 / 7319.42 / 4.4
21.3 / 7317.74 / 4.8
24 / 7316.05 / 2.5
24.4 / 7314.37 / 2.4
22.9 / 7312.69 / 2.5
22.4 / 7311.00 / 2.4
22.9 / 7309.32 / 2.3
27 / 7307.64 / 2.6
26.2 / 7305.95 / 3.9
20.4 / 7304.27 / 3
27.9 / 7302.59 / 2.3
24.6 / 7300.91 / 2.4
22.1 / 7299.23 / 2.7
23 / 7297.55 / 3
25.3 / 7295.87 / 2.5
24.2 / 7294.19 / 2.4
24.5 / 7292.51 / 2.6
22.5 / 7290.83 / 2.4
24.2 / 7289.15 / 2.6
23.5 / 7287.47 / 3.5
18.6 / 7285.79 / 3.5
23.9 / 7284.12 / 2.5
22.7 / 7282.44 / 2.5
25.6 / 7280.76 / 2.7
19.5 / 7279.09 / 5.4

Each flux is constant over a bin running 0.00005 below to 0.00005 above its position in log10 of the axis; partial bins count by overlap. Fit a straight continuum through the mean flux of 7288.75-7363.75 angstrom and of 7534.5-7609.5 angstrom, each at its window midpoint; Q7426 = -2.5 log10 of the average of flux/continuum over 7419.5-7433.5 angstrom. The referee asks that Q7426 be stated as 0.11 mag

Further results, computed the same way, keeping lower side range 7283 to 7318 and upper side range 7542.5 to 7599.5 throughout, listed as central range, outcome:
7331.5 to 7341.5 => 0.05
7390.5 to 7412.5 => 0.08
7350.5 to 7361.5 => -0.03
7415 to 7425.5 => 0.11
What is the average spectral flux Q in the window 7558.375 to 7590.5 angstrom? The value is 23.2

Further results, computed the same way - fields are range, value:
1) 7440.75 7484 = 23.6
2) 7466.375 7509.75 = 23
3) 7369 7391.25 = 24.8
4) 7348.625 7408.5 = 23.7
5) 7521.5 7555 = 23.9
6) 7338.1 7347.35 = 23.5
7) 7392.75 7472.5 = 22.3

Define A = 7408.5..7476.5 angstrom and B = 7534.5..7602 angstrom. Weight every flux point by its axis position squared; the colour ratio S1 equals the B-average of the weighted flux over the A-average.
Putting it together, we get 1.1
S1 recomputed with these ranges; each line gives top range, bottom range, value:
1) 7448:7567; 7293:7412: 1.04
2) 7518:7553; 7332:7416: 1.07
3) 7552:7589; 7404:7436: 1.11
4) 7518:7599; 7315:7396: 1.04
